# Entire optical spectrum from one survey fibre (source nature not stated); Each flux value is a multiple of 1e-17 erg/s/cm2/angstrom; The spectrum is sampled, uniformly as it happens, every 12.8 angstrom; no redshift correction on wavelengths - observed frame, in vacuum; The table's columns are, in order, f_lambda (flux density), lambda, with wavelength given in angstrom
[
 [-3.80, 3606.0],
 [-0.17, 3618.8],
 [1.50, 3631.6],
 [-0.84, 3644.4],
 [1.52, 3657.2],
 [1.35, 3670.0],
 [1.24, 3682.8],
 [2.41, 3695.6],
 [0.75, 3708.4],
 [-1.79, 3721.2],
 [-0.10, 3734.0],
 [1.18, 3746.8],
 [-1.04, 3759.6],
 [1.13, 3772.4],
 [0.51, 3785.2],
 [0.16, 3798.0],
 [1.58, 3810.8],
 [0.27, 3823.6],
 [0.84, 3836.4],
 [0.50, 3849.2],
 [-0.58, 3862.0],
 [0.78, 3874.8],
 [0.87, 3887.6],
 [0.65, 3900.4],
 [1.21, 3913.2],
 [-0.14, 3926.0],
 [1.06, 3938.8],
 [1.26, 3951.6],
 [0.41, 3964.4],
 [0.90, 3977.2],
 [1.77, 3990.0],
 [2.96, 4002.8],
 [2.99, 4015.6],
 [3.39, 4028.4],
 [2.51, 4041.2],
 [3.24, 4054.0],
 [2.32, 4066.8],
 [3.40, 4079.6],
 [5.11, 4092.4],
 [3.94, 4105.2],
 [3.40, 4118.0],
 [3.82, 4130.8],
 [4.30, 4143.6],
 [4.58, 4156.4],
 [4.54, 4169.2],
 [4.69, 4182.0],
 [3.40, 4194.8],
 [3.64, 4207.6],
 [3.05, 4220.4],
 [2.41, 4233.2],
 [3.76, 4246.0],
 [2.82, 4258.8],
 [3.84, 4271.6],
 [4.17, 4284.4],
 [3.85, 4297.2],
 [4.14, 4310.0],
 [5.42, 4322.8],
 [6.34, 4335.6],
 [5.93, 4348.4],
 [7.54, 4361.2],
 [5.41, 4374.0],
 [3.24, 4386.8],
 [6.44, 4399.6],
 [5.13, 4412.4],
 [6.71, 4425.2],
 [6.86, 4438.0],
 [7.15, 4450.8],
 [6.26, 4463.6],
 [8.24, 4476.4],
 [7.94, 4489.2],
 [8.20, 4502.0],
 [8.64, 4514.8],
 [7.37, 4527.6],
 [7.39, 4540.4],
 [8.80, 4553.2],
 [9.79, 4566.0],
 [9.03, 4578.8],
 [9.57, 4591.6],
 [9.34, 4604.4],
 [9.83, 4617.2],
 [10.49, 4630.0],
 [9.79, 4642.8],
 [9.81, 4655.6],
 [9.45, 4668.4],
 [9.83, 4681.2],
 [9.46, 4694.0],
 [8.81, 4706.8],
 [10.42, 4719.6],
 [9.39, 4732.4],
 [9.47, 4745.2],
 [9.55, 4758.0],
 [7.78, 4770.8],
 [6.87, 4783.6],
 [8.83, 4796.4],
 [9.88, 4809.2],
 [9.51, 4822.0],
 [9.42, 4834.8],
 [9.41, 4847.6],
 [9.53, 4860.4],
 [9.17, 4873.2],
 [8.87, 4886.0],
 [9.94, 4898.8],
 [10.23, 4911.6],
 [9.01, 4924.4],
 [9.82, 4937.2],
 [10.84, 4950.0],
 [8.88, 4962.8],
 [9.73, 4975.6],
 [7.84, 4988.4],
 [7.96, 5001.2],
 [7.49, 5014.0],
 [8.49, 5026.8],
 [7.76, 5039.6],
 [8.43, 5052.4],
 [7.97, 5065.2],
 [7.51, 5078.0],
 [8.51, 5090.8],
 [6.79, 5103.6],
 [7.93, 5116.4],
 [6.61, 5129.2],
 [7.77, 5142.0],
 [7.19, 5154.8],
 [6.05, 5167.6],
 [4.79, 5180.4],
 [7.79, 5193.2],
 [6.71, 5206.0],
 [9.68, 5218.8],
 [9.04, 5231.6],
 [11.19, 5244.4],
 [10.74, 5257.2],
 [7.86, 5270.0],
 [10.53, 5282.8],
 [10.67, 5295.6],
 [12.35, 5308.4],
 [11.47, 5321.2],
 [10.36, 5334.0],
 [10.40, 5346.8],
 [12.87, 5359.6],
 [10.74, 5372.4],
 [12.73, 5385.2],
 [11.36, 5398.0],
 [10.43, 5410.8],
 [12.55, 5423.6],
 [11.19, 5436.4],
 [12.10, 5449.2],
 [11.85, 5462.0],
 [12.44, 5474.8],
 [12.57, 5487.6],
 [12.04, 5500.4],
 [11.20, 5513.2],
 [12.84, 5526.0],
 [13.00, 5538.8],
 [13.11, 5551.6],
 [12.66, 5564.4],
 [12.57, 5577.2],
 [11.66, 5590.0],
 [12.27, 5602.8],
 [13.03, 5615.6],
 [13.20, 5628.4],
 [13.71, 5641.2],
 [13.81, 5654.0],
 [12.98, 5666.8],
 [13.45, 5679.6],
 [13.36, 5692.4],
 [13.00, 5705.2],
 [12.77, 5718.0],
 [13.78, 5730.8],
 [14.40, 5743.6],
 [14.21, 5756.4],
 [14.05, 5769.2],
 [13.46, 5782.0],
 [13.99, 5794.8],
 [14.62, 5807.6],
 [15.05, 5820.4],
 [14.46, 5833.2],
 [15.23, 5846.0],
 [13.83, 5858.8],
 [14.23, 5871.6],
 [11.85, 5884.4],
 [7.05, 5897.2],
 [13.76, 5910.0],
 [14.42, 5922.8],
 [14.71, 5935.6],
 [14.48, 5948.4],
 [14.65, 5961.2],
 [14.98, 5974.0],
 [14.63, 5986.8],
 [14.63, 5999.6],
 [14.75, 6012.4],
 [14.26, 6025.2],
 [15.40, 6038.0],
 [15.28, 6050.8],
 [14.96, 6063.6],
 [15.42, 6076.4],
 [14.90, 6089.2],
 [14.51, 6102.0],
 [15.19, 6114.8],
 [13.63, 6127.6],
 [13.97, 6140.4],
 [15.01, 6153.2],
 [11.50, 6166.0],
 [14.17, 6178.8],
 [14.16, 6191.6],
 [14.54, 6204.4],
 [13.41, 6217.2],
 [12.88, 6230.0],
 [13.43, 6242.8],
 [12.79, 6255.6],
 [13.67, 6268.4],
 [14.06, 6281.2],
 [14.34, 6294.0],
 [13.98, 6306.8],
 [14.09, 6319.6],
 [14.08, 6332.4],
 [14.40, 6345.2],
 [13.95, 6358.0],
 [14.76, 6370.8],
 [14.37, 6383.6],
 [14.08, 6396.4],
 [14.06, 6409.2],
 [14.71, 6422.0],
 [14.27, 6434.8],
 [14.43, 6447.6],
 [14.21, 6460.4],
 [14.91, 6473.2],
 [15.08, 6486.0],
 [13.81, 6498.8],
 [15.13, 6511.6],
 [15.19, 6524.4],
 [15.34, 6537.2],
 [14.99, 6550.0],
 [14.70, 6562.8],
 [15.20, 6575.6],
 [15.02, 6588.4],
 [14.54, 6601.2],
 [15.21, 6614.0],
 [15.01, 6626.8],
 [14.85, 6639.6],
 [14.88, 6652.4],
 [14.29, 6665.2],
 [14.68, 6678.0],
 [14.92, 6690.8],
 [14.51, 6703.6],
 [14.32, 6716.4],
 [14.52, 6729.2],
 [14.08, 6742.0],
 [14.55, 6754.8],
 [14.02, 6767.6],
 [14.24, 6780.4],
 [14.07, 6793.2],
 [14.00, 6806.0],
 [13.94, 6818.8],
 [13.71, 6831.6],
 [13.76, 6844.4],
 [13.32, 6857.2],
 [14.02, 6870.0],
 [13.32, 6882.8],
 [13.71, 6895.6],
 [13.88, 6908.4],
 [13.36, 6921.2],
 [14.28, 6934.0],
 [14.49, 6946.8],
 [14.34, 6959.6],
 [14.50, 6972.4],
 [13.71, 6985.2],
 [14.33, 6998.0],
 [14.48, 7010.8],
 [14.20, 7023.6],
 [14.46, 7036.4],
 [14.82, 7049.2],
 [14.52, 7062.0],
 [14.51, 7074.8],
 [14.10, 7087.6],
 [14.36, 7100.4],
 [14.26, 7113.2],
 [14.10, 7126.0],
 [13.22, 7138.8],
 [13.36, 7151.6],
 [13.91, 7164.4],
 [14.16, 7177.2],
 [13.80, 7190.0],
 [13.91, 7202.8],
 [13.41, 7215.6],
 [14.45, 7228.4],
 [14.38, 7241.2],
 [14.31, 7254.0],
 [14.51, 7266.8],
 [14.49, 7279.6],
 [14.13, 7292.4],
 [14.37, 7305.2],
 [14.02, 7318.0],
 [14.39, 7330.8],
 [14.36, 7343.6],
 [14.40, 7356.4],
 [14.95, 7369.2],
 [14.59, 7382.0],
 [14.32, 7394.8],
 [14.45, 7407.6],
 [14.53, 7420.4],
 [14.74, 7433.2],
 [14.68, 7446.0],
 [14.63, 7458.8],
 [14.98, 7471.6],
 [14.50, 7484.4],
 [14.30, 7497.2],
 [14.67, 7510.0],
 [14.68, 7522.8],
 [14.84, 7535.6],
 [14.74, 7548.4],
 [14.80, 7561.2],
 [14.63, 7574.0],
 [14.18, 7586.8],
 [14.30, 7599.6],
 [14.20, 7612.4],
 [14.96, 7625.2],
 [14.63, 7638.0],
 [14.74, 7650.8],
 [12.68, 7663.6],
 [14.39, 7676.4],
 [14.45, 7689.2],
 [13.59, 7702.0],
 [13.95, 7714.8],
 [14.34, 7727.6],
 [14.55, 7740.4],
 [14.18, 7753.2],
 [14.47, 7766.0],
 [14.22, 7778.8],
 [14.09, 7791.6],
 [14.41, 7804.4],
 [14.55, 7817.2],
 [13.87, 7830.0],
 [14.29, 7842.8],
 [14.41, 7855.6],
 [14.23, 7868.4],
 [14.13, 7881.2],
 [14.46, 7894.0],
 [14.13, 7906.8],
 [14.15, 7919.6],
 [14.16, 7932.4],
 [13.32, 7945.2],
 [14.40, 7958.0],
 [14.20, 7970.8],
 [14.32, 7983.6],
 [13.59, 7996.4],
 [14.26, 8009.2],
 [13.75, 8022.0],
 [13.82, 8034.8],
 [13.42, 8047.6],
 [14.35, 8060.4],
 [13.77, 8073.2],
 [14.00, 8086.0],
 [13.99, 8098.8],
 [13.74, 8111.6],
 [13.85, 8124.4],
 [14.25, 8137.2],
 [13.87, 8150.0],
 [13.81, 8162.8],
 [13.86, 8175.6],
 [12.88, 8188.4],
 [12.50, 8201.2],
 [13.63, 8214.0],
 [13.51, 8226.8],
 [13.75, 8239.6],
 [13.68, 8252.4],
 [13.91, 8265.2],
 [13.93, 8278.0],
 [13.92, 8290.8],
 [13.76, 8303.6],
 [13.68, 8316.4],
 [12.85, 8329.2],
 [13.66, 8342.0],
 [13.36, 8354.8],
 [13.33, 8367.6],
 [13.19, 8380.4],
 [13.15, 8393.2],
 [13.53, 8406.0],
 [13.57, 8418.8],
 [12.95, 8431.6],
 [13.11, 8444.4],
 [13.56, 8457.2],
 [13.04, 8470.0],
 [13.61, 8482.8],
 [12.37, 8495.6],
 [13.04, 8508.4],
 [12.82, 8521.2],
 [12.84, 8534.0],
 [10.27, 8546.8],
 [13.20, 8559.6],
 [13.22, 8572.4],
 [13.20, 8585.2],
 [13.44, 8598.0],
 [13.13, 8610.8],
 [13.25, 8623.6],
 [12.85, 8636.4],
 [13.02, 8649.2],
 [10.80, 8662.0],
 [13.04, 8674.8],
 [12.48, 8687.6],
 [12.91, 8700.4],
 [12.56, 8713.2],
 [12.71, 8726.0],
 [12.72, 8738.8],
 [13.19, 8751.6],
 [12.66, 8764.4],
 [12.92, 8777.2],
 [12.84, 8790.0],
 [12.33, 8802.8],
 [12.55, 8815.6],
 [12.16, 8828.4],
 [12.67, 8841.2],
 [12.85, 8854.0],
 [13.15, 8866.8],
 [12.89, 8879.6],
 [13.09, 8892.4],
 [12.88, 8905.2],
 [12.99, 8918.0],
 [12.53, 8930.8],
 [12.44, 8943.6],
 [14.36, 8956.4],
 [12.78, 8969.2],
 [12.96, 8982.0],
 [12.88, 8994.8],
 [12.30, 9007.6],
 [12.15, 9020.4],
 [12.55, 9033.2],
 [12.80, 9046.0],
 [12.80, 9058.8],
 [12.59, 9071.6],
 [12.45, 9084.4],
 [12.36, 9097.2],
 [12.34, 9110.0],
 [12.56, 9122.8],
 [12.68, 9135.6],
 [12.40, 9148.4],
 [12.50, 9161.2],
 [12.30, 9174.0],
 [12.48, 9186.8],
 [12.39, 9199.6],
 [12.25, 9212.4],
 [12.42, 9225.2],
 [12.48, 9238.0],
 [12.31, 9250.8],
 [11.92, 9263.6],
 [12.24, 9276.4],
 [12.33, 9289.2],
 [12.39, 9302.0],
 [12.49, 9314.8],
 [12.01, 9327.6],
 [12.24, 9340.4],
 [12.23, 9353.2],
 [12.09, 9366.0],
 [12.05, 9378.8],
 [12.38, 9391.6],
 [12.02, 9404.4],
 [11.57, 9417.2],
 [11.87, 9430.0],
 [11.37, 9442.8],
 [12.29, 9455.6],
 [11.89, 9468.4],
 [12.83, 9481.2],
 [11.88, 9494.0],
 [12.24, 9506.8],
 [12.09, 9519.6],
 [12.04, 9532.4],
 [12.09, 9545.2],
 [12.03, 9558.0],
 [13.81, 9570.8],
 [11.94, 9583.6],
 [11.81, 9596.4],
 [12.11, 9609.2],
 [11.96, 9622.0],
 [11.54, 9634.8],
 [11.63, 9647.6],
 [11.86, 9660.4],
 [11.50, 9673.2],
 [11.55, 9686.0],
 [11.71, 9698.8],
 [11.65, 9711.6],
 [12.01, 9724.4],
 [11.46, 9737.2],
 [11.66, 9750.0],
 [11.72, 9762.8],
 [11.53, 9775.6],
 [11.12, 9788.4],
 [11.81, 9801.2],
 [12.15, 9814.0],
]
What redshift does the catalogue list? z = 0.00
